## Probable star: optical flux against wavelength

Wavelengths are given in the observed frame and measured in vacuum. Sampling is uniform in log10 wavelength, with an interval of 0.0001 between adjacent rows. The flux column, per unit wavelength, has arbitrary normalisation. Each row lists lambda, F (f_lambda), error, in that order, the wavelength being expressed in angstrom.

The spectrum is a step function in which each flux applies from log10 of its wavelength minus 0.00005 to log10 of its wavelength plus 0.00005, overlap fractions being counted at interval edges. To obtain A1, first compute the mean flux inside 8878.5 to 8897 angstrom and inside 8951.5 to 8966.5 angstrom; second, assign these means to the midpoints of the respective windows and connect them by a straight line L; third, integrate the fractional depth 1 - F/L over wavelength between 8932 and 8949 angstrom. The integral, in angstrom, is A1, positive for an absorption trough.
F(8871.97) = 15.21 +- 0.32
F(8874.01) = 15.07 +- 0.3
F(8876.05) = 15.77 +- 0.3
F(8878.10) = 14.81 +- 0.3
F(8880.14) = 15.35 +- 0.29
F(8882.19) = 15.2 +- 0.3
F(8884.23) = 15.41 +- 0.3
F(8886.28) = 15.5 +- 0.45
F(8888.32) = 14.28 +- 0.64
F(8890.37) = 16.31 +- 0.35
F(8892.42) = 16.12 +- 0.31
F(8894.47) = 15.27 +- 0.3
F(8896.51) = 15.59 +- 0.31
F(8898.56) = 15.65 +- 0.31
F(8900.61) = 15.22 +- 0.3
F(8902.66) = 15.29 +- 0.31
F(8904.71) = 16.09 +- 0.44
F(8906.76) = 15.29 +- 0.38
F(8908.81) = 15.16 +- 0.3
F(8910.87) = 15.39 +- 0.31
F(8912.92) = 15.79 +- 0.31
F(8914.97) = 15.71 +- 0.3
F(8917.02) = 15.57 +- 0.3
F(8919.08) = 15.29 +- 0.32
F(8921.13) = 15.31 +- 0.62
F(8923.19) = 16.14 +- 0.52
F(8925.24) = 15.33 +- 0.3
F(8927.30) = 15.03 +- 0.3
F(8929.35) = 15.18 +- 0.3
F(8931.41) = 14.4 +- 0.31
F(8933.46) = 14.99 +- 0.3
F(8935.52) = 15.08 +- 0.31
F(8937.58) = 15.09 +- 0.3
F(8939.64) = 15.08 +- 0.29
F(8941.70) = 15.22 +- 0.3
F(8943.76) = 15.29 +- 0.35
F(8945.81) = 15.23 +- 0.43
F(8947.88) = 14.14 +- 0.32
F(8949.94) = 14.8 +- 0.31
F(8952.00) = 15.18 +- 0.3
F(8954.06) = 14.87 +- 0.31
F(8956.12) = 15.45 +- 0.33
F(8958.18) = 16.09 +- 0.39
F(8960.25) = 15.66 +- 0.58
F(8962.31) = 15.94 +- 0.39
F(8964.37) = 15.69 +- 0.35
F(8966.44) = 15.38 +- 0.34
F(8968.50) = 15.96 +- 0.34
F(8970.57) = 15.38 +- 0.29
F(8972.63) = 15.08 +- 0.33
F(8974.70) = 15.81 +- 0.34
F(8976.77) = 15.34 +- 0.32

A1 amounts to 0.6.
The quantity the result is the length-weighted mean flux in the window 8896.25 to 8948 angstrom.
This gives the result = 15.3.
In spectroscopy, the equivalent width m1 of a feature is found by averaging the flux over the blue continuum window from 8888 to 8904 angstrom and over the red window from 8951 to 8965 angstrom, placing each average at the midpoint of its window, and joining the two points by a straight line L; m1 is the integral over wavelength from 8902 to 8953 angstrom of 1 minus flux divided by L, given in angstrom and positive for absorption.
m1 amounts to 1.0 angstrom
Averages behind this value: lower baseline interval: 15.5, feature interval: 15.2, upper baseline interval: 15.6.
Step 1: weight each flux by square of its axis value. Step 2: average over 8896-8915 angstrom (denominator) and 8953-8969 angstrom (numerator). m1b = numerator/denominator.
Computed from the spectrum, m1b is 1.0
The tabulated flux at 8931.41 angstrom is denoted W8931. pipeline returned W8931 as 14.4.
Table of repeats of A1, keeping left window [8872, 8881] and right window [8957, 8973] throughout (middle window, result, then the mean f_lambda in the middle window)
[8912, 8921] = -0.1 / 15.6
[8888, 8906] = -0.3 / 15.6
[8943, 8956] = 0.5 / 15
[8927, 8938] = 0.4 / 15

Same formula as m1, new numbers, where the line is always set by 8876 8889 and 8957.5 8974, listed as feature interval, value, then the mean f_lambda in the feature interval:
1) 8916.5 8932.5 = 0.1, 15.3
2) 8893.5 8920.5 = -0.3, 15.5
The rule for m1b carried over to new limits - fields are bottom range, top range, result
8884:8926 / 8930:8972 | 0.99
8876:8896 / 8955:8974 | 1.03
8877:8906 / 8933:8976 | 1.01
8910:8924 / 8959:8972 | 1.02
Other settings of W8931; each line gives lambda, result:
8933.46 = 14.99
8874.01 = 15.07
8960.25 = 15.66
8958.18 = 16.09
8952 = 15.18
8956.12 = 15.45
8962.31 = 15.94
